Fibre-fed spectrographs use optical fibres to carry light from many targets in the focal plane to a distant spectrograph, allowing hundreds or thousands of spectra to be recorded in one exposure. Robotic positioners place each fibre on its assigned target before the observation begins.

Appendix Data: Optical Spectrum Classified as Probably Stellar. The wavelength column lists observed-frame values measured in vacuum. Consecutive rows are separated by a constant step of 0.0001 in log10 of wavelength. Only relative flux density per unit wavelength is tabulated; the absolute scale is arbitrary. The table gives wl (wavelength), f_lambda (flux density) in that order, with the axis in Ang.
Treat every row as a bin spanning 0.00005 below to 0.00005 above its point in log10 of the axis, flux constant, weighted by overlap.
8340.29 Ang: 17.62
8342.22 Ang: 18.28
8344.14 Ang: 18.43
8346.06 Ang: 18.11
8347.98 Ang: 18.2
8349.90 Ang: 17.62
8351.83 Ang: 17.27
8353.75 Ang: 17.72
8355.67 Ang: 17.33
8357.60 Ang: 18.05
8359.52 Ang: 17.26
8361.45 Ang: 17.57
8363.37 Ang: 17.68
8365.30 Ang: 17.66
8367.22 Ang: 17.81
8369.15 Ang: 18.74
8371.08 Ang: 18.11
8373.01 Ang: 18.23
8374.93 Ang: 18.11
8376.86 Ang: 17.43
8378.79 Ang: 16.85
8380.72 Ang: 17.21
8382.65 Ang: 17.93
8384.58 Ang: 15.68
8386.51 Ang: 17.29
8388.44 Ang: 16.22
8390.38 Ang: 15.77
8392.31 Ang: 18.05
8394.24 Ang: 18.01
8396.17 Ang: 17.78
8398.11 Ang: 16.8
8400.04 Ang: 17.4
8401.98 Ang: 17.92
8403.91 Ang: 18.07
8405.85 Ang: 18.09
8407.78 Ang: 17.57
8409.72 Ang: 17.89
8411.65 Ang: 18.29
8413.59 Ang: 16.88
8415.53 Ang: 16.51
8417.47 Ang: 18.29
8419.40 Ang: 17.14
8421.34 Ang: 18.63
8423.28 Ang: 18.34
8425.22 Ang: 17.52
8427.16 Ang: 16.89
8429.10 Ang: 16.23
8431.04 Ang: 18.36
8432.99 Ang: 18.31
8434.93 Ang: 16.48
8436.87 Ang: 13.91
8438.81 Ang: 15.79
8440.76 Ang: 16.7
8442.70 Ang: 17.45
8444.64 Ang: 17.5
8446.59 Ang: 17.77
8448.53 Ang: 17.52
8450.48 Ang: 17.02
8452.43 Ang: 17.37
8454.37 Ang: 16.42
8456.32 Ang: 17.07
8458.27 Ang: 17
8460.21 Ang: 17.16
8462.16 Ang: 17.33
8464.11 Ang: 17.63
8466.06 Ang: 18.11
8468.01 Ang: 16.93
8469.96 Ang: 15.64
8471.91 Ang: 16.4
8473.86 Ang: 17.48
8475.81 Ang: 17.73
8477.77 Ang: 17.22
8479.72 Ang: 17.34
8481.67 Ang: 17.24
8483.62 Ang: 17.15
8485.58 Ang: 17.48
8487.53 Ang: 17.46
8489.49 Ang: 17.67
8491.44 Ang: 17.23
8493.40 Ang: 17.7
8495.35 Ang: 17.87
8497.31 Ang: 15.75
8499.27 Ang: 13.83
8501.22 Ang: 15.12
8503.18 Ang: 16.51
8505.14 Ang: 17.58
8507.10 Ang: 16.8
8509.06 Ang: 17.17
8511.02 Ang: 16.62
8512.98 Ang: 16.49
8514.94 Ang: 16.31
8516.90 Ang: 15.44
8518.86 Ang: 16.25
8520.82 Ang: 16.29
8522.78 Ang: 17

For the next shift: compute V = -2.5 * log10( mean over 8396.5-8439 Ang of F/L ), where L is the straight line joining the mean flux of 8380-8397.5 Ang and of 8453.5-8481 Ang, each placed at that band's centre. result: -0.02 mag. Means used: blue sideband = 17.1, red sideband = 17.1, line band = 17.4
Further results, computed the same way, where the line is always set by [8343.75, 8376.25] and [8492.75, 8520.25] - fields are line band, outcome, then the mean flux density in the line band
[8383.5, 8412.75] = 0.01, 17.4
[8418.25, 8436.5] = -0.02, 17.4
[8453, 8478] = -0.02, 17.1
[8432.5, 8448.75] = 0.02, 16.8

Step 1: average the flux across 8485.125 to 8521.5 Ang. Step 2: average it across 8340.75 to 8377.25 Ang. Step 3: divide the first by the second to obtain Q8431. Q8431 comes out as 0.93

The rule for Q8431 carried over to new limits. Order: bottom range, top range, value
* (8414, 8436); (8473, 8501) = 0.97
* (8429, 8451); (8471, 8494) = 1.02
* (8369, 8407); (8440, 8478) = 0.98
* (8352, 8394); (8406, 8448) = 0.99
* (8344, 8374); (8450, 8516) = 0.95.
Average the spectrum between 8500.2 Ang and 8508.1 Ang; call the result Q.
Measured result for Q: 16.5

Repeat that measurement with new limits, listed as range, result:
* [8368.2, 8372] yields 18.4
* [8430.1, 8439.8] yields 16.6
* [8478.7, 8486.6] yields 17.3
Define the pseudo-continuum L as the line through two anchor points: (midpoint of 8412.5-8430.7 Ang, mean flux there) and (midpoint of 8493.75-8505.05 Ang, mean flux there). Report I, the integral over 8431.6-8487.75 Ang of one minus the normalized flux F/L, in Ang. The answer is -1.0 Ang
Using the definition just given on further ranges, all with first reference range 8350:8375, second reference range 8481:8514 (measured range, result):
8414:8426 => -0.23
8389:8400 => 0.19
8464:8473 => 0.07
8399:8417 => -0.19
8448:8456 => 0.04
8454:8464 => 0.00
